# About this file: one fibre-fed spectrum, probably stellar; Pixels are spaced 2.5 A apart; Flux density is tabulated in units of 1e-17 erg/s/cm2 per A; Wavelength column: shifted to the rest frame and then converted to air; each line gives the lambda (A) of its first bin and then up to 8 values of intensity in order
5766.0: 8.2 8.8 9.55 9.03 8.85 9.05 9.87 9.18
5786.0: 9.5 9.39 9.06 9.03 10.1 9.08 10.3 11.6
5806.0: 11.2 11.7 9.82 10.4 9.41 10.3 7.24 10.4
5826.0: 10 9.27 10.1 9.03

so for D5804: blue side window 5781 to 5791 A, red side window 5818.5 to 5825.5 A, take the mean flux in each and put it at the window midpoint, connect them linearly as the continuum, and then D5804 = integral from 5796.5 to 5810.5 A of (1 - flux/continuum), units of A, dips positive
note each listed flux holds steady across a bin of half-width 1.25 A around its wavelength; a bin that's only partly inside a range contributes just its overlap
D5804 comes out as -2.1 A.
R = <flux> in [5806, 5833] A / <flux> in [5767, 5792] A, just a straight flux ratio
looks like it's 1.1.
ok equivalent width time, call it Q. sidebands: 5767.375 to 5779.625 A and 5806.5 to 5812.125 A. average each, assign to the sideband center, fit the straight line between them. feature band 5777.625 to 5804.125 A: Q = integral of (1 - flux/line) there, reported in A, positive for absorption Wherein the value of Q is 0.83 A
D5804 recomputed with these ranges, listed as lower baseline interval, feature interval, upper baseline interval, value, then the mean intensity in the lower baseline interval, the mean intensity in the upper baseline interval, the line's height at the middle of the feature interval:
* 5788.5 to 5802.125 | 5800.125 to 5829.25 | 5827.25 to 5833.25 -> -1.9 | 9.5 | 9.58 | 9.54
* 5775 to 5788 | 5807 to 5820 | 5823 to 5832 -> -0.8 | 9.3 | 9.9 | 9.72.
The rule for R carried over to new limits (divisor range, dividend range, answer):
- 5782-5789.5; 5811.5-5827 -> 1.03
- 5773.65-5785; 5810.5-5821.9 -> 1.03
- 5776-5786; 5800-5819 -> 1.14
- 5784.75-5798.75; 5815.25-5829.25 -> 1.01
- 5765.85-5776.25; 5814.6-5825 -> 1.05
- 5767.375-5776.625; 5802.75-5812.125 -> 1.22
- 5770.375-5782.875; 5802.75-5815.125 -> 1.18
